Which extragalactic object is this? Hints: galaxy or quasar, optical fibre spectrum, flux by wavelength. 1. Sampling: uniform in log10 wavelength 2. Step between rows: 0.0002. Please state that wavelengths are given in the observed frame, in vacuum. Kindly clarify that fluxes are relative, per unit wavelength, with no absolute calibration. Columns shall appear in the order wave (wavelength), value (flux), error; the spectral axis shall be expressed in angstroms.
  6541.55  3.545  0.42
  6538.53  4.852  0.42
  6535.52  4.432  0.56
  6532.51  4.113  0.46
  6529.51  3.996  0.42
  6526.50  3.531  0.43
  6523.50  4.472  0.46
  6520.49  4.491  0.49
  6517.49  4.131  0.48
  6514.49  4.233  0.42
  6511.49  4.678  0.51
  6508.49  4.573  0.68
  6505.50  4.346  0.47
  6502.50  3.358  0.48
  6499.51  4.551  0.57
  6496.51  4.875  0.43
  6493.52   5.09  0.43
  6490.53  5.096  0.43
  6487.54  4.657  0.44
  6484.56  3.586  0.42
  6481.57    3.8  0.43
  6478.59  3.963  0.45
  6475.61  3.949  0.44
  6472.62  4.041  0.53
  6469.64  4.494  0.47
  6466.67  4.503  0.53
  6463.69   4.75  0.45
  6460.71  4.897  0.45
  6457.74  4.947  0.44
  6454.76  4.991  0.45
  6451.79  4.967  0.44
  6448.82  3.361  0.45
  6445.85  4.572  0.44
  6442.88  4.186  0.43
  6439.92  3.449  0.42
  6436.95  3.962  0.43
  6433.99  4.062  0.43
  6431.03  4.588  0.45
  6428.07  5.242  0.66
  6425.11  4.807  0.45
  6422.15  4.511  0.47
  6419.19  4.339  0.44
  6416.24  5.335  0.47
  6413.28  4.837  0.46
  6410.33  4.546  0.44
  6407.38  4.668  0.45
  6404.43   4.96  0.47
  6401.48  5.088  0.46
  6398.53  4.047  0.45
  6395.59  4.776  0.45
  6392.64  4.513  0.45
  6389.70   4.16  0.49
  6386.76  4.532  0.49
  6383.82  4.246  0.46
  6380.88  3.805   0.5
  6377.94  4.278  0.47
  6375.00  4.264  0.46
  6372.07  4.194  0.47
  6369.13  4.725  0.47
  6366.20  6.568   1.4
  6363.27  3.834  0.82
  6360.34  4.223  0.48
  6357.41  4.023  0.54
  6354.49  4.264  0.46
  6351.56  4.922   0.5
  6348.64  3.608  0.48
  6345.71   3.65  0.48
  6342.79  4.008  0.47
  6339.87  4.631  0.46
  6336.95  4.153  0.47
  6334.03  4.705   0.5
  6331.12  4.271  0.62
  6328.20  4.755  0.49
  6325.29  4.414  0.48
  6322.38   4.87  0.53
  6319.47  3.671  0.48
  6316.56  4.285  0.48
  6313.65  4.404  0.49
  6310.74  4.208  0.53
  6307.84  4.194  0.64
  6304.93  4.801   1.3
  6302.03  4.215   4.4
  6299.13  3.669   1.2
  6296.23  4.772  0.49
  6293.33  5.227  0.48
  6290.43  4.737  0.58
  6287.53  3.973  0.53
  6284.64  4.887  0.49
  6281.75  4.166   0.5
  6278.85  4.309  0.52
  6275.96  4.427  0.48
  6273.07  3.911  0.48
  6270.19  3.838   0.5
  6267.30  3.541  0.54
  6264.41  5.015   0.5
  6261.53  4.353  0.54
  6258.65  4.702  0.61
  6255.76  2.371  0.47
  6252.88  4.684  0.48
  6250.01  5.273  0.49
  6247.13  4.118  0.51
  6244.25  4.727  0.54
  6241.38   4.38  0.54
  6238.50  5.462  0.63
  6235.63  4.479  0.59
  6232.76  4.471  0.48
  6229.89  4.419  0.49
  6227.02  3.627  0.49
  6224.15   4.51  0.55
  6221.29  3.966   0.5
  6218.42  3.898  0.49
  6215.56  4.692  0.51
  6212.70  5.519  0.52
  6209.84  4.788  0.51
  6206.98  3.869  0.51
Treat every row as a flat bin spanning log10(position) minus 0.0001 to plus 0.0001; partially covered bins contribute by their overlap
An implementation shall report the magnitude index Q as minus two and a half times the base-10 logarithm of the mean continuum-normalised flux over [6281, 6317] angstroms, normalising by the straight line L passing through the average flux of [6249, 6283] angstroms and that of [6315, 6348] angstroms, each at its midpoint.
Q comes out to -0.05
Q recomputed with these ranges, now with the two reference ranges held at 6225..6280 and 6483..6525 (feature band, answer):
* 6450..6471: -0.08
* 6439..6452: 0.09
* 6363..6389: -0.03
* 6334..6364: 0.05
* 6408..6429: -0.09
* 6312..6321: 0.06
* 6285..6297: -0.08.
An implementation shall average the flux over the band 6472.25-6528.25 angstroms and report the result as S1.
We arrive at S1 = 4.29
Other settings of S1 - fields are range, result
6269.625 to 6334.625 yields 4.38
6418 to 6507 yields 4.4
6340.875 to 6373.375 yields 4.37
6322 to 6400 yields 4.38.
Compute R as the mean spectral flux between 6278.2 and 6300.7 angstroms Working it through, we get 4.47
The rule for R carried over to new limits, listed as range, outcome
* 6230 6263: 4.46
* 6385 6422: 4.64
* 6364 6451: 4.5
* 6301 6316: 4.36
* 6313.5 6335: 4.42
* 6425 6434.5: 4.72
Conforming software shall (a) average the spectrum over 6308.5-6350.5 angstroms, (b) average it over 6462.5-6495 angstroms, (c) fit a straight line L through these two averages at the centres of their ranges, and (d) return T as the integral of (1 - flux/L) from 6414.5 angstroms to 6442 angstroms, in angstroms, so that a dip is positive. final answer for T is -0.96 angstroms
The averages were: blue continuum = 4.26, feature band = 4.47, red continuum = 4.35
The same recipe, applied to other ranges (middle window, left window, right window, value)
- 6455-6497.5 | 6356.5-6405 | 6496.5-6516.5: -1.16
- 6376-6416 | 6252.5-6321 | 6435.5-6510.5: -1.86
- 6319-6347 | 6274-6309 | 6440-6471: 0.76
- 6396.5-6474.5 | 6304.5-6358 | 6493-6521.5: -3.17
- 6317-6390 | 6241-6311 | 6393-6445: 1.68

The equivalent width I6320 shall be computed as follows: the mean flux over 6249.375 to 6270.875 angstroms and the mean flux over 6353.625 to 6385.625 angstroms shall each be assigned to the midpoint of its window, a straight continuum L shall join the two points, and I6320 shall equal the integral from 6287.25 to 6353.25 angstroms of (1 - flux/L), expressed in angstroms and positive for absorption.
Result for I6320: -0.8 angstroms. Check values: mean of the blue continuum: 4.2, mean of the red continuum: 4.41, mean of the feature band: 4.36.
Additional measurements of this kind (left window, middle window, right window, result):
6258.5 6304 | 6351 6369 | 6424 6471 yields -0.88 angstroms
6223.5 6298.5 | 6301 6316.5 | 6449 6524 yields 0.14 angstroms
